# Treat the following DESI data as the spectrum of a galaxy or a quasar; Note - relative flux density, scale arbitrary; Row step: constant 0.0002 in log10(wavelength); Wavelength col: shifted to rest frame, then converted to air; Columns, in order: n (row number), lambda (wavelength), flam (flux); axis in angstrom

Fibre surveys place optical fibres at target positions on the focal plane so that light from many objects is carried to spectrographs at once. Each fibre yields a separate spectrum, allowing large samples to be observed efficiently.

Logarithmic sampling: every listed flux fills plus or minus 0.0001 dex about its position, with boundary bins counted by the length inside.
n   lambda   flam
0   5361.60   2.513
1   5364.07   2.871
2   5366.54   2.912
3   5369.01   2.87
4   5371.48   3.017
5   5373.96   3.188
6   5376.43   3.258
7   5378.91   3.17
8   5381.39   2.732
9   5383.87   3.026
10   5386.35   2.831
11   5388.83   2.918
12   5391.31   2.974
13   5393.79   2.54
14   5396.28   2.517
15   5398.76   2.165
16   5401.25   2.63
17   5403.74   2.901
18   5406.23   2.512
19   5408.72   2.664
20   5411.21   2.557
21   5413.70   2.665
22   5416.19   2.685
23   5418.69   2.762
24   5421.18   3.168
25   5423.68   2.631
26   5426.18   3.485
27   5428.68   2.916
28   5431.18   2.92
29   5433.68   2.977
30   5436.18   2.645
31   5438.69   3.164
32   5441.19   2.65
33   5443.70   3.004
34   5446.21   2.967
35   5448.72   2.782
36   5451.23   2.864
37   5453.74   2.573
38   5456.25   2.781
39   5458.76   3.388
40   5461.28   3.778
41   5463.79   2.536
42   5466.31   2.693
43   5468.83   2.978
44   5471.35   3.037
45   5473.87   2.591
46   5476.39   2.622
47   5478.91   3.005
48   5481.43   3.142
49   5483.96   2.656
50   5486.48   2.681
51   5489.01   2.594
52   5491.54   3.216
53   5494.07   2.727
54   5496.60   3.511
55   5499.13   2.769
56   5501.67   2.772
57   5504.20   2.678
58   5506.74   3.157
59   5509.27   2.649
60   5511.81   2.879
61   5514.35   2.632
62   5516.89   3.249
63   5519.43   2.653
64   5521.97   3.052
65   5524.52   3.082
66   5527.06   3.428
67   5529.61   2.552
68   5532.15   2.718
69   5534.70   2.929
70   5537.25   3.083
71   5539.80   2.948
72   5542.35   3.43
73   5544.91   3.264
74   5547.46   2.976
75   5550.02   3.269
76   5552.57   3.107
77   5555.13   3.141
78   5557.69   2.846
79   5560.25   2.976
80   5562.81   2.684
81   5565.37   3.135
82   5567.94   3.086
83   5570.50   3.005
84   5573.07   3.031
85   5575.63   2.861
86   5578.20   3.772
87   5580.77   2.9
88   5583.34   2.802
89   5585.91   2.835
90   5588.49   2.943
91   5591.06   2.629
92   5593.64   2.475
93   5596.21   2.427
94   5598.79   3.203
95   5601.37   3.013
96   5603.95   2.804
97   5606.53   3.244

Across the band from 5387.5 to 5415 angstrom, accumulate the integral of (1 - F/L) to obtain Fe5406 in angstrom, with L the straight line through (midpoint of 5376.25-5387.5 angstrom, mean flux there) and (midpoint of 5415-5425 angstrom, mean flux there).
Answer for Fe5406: 2.43 angstrom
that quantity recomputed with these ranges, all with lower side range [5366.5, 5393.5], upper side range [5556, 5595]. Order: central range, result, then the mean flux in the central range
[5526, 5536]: 0.16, 2.9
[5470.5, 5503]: 0.94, 2.87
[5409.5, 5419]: 1.00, 2.66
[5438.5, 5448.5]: 0.19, 2.91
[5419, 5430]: -0.21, 3.02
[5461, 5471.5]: 0.11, 2.93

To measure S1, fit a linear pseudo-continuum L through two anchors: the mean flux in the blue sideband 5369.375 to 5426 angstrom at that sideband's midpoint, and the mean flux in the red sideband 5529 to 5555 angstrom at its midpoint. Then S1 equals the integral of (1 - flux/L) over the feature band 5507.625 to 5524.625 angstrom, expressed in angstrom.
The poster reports 0.71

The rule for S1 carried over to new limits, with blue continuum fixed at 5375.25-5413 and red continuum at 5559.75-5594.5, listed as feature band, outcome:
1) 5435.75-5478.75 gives -1.10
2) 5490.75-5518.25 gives -0.54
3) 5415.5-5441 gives -1.25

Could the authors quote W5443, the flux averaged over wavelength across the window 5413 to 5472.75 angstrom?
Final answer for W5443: 2.92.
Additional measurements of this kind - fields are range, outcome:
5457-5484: 2.96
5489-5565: 2.97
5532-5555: 3.1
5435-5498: 2.9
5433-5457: 2.84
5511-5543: 2.96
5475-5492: 2.83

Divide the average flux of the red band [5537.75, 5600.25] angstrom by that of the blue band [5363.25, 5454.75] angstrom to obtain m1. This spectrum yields 1.05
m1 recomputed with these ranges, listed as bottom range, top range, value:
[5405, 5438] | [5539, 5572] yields 1.09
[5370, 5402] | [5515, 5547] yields 1.06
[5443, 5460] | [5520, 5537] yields 1.02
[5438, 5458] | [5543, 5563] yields 1.07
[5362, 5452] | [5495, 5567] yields 1.05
